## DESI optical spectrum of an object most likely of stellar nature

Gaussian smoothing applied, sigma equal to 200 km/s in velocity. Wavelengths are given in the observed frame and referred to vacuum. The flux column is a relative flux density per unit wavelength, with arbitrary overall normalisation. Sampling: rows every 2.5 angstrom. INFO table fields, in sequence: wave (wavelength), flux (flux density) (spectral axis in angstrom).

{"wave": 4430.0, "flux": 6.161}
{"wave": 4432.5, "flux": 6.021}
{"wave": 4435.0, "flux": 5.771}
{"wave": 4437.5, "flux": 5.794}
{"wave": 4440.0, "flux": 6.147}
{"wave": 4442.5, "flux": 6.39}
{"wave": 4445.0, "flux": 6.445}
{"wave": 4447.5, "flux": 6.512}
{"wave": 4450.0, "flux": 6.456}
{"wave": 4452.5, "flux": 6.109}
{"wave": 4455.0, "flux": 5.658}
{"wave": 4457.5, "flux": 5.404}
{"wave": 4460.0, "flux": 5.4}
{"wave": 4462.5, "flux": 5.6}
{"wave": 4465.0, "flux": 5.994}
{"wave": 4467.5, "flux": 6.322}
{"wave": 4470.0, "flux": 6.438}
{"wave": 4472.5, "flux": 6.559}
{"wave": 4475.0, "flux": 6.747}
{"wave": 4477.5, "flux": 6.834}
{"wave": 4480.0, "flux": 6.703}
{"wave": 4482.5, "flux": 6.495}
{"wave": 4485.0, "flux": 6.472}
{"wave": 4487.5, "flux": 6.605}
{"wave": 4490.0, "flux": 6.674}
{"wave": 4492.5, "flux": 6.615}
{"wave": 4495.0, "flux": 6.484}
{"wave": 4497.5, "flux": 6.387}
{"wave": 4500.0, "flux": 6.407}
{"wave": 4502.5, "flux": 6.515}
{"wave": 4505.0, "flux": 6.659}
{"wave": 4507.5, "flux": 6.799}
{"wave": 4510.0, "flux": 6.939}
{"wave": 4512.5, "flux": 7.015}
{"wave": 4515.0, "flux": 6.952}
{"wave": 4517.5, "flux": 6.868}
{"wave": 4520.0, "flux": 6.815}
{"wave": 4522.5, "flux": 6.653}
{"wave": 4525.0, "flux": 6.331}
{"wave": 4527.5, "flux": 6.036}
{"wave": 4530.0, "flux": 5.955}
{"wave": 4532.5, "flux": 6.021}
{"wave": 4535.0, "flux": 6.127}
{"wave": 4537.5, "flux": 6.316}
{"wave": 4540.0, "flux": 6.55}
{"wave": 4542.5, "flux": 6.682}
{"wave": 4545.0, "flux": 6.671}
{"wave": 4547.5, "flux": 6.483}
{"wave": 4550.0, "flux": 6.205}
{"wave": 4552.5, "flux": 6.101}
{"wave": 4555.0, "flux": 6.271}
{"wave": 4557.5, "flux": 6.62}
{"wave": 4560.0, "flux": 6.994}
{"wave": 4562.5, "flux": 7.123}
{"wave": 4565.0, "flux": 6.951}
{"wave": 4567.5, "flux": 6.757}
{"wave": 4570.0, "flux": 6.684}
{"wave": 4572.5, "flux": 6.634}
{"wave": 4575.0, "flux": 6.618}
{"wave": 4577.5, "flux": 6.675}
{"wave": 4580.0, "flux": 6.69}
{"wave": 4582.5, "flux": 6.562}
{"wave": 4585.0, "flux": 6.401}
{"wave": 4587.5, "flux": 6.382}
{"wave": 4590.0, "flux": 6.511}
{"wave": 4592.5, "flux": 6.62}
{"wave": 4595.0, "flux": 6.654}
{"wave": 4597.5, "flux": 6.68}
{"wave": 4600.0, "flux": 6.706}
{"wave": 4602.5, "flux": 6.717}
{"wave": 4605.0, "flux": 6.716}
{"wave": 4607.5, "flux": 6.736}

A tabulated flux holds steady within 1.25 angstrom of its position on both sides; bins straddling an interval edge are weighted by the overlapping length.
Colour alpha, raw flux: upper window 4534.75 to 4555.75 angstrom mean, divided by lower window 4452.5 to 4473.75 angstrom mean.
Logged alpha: 1.1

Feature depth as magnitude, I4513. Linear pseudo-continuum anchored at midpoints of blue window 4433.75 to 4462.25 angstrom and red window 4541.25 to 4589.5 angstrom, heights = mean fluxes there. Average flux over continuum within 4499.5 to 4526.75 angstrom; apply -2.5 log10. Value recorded -0.06 mag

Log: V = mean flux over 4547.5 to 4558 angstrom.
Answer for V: 6.3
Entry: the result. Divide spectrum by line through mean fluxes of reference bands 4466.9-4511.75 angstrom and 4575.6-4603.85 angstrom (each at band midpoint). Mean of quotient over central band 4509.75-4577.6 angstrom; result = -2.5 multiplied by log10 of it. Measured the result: 0.01 mag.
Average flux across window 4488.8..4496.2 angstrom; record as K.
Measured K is 6.59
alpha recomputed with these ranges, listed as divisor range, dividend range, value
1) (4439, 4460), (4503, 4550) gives 1.07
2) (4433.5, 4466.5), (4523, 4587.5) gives 1.09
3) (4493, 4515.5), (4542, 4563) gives 0.98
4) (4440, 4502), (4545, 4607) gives 1.05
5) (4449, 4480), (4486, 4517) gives 1.09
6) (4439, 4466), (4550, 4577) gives 1.11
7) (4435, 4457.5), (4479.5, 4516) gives 1.09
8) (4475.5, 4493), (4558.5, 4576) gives 1.03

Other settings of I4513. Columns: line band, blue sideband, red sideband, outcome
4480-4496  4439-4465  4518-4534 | -0.07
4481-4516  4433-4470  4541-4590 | -0.06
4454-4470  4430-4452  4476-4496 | 0.11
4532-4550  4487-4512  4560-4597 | 0.04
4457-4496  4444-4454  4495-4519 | 0.03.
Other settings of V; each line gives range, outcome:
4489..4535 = 6.55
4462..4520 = 6.59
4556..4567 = 6.9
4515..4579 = 6.53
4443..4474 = 6.09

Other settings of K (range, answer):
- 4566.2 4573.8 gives 6.69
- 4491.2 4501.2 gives 6.47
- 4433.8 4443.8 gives 6.03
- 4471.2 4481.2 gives 6.71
